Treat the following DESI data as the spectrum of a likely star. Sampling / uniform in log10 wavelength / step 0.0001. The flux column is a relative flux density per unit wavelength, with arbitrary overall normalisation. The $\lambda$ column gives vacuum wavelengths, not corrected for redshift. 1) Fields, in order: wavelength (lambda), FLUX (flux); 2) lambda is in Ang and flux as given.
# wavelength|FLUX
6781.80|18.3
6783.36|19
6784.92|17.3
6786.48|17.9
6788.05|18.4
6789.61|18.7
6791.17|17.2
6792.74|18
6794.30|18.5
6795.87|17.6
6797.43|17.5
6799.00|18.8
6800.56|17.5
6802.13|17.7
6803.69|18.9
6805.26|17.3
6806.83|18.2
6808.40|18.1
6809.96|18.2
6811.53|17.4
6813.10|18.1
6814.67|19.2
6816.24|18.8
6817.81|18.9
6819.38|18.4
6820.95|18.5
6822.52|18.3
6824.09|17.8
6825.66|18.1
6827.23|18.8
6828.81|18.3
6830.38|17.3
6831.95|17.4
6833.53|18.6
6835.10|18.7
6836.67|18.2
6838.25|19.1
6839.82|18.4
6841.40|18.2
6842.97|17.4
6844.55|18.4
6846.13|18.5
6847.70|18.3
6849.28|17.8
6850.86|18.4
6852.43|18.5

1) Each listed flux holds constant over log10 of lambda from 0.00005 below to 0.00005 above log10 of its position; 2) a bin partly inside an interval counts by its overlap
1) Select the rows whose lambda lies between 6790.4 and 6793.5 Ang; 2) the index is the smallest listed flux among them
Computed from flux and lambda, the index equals 17.2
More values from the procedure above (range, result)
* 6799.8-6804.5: 17.5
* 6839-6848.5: 17.4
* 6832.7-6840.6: 18.2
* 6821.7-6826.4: 17.8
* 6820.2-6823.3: 18.3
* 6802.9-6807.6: 17.3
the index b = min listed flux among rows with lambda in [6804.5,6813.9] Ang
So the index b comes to 17.3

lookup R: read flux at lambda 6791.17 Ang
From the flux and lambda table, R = 17.2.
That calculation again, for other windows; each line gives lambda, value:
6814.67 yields 19.2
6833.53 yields 18.6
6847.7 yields 18.3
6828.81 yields 18.3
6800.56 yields 17.5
